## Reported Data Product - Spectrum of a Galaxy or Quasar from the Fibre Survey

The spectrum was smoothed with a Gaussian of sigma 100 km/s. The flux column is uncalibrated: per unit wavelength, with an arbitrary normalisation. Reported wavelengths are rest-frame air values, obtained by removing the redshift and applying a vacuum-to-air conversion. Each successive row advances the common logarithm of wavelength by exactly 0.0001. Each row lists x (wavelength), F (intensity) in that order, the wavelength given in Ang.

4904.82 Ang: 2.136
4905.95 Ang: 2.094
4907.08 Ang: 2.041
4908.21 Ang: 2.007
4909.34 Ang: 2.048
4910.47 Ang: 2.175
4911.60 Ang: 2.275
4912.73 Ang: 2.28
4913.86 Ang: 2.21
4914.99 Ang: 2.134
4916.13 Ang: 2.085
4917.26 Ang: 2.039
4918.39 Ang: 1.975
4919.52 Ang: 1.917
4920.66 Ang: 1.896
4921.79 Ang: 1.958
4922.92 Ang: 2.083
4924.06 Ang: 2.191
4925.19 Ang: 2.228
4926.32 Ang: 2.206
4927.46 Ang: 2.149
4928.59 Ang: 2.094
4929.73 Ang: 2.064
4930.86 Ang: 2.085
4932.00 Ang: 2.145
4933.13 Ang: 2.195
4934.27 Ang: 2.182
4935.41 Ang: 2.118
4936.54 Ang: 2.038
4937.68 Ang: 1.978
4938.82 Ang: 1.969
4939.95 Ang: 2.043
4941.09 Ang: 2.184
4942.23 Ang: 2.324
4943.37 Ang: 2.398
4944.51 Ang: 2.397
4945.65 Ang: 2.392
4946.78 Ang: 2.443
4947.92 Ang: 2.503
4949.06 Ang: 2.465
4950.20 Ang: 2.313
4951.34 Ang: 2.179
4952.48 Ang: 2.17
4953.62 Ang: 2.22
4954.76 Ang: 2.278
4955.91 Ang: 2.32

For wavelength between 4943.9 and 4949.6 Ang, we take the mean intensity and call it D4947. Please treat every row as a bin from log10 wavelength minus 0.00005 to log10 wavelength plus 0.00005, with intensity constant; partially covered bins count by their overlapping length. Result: 2.44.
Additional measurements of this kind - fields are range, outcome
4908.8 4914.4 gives 2.2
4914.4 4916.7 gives 2.11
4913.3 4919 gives 2.09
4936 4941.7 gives 2.04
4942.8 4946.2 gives 2.39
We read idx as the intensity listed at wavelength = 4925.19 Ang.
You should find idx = 2.228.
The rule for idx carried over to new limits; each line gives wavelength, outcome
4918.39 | 1.975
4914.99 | 2.134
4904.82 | 2.136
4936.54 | 2.038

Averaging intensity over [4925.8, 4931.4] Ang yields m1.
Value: 2.12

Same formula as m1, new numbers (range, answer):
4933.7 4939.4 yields 2.06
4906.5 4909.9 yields 2.03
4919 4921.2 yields 1.9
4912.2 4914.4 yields 2.25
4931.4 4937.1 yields 2.14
